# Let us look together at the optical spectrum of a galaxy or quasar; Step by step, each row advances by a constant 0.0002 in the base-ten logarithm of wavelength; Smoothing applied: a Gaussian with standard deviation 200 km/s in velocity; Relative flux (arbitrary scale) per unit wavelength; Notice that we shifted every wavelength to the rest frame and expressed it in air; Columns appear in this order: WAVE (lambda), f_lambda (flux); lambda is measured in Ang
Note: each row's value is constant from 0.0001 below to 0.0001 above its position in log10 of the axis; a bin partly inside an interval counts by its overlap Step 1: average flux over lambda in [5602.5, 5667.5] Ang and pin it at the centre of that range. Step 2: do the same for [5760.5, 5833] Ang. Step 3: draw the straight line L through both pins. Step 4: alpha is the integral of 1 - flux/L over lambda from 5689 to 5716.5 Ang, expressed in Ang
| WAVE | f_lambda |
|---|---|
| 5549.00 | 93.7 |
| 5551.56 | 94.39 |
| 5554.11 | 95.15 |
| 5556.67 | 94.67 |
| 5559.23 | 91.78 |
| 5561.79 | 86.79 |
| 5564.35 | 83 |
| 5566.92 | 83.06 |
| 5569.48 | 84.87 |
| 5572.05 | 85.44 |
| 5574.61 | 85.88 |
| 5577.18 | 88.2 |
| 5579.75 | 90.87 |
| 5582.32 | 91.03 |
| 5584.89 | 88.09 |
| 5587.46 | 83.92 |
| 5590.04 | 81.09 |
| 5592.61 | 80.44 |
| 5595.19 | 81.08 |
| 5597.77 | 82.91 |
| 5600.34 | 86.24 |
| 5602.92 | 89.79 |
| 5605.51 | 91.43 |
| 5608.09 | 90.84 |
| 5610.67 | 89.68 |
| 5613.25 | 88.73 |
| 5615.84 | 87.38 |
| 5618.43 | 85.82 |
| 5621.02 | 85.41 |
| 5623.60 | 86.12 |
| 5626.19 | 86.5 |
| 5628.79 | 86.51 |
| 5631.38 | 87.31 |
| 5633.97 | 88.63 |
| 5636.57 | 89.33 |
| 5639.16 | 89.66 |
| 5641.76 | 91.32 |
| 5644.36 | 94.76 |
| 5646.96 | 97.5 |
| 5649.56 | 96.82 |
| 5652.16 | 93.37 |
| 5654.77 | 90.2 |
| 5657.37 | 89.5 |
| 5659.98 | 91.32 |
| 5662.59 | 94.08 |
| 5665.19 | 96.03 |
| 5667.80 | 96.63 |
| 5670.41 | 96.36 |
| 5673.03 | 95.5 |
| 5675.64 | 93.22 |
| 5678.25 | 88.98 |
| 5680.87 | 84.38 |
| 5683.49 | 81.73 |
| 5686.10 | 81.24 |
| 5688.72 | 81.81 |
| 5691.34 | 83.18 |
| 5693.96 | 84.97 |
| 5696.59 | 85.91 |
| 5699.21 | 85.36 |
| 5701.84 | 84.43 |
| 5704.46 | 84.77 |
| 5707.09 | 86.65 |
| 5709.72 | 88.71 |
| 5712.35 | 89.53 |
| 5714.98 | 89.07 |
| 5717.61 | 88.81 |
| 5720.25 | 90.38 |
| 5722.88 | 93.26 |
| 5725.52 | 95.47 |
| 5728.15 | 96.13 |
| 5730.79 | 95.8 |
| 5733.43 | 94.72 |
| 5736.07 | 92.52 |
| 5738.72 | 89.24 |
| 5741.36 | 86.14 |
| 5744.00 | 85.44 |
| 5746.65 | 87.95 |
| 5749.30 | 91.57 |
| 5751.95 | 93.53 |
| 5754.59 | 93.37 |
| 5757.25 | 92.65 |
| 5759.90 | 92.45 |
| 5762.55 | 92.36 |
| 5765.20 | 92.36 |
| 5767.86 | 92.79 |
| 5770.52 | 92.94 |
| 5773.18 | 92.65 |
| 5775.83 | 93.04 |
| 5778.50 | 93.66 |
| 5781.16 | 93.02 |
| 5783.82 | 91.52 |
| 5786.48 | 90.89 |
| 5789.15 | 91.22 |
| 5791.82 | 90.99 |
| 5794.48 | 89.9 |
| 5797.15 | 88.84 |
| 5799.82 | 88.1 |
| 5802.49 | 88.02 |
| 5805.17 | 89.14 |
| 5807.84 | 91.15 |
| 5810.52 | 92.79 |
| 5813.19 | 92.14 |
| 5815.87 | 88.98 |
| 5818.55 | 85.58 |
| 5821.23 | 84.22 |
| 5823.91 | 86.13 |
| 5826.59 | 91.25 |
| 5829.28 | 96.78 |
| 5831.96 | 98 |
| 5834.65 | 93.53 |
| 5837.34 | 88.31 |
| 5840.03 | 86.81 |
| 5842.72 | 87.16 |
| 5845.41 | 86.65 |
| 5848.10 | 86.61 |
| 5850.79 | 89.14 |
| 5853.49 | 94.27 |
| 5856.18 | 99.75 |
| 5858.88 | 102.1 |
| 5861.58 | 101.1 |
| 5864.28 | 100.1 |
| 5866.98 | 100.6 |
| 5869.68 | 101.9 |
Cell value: 1.39 Ang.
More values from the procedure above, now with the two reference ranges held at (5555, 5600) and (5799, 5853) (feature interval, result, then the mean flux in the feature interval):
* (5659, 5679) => -1.6 Ang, 94.2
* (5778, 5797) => -0.5 Ang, 91.4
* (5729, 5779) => -1.8 Ang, 91.8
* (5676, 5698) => 0.8 Ang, 84.4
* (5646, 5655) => -0.8 Ang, 94.8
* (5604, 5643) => -0.7 Ang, 88.3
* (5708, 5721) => -0.2 Ang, 89.1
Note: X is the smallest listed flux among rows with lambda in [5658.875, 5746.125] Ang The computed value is 81.24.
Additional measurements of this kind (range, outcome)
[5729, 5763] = 85.44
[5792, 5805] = 88.02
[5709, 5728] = 88.71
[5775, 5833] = 84.22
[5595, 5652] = 81.08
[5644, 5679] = 88.98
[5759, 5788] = 90.89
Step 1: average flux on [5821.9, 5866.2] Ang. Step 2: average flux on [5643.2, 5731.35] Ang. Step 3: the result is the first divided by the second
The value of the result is 1.03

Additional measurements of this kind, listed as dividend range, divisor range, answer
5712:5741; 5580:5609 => 1.07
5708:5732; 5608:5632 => 1.05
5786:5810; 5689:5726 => 1.03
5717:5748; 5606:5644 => 1.03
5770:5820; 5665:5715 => 1.03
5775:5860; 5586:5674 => 1.02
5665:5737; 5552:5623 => 1.02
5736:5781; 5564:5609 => 1.06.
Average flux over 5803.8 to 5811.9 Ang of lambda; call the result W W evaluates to 91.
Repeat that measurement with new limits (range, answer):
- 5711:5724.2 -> 90.2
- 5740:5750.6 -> 87.8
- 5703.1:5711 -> 86.7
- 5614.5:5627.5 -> 86.2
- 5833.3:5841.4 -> 89.5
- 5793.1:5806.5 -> 88.8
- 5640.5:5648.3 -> 94.6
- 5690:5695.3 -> 84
